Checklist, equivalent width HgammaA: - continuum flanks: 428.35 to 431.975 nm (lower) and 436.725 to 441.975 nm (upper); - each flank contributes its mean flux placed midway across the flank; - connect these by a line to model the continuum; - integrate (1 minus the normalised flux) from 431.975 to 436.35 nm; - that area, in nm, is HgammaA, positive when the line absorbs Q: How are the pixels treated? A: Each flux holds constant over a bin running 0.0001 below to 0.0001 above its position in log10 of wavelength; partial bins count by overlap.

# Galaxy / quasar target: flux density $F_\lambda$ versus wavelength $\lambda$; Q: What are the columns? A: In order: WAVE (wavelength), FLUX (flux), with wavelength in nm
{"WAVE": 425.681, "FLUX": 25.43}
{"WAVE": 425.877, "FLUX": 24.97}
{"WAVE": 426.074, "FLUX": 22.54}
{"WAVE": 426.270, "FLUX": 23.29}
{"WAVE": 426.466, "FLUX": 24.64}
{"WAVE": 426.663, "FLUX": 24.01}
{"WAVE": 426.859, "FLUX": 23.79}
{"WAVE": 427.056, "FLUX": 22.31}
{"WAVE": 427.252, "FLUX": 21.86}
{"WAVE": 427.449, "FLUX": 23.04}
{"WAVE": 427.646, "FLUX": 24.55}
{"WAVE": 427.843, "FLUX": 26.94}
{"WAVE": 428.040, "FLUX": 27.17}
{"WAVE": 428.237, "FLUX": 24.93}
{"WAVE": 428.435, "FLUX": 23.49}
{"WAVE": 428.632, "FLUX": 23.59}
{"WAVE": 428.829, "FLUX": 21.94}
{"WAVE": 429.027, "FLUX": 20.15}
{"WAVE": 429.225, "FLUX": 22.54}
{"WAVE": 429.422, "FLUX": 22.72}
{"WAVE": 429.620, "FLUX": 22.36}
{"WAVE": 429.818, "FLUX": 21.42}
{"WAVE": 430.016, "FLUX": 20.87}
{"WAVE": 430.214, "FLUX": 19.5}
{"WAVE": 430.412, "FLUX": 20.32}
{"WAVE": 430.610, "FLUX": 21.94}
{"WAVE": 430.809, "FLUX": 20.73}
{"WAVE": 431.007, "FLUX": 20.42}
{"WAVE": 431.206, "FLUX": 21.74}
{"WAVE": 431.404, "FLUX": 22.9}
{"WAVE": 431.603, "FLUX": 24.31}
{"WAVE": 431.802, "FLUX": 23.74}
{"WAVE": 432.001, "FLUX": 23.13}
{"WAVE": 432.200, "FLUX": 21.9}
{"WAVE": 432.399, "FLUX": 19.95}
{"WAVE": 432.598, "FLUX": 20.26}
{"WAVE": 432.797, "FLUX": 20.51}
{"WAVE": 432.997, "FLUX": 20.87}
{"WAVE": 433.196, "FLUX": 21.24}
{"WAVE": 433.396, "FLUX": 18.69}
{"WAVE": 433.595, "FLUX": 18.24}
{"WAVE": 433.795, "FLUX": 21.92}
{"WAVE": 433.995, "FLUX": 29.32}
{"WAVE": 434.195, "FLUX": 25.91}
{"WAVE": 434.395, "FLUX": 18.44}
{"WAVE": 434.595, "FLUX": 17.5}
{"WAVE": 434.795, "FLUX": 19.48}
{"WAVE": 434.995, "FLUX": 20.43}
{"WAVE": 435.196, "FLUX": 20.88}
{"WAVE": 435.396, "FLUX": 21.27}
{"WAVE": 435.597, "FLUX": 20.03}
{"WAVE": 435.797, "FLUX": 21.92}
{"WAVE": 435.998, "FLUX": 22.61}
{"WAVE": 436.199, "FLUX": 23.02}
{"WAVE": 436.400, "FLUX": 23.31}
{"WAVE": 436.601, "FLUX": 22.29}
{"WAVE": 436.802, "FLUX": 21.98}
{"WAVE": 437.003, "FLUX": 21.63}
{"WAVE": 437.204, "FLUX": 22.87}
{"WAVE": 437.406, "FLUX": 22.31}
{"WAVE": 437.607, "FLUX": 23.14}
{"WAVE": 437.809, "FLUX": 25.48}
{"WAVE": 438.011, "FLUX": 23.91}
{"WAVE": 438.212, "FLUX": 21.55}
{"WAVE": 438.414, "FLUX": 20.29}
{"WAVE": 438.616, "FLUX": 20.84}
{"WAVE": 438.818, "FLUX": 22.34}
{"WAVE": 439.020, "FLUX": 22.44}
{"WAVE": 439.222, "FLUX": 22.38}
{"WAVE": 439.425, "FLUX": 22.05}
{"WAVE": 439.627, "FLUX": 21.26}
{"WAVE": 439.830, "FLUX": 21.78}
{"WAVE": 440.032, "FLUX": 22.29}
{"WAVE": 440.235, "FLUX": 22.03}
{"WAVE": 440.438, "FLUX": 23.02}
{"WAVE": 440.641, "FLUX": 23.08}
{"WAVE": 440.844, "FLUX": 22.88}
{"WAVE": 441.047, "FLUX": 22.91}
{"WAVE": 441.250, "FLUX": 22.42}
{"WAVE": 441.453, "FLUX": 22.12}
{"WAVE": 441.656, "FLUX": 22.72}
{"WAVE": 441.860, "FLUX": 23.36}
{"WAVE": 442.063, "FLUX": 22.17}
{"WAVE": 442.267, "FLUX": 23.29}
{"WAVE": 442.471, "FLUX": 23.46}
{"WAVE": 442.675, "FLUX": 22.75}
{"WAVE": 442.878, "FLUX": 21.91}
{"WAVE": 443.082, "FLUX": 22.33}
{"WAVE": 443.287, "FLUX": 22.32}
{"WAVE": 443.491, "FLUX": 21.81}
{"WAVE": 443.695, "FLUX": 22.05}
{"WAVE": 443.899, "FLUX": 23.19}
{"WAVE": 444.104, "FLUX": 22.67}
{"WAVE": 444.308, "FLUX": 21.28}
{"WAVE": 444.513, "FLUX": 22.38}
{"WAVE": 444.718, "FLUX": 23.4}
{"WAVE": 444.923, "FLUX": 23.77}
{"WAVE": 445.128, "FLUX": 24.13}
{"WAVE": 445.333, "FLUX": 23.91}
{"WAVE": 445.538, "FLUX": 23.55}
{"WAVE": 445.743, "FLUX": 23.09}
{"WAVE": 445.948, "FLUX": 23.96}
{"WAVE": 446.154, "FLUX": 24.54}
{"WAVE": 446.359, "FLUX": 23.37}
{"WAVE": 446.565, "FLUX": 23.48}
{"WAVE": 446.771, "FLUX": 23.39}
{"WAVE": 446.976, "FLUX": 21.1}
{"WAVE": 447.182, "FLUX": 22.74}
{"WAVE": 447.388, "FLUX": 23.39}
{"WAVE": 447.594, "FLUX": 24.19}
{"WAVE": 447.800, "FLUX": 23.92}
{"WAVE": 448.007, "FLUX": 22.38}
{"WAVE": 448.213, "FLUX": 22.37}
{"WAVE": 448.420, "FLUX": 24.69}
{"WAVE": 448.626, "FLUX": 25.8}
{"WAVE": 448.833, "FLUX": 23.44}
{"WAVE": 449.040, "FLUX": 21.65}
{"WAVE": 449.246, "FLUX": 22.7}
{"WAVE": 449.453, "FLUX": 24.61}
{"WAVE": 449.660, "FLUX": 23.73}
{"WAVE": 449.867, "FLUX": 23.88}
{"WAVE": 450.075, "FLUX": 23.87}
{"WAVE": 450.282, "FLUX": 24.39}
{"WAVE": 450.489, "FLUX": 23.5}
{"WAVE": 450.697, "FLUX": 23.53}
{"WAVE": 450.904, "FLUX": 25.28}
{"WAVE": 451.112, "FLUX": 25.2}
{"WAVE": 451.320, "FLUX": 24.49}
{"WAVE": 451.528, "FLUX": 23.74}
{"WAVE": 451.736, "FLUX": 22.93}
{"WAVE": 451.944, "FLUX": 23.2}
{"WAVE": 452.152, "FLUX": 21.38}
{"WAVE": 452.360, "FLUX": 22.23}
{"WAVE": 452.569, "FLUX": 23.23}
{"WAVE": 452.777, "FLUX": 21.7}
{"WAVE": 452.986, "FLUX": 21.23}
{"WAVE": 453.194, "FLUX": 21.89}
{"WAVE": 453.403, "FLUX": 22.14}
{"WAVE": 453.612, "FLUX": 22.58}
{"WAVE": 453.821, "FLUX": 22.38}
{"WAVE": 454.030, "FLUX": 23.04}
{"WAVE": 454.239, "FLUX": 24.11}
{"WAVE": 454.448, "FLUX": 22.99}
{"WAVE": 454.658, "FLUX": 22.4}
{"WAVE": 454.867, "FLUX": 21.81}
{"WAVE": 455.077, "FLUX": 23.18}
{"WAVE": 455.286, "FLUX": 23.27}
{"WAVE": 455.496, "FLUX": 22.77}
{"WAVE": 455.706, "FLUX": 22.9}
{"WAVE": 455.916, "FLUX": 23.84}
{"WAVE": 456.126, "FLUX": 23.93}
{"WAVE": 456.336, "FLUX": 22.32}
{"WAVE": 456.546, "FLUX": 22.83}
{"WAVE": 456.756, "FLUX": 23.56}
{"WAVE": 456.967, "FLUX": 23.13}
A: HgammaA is 0.18 nm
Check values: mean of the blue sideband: 21.9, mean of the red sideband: 22.4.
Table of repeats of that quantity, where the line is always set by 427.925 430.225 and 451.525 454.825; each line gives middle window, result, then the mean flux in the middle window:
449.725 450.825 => -0.06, 23.9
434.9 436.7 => 0.07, 21.7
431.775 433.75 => 0.17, 20.8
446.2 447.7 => -0.04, 23.2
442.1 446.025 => -0.05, 22.9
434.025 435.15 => 0.09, 20.9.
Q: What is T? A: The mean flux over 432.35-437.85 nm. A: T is 21.6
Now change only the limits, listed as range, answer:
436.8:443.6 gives 22.5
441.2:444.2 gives 22.6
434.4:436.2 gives 20.5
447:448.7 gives 23.5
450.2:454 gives 23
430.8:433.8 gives 21.3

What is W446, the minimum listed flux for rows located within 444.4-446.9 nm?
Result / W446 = 22.38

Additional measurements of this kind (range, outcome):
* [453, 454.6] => 21.89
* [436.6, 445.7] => 20.29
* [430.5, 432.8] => 19.95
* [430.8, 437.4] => 17.5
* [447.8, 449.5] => 21.65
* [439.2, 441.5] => 21.26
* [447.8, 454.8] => 21.23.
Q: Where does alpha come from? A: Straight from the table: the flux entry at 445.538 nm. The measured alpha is 23.55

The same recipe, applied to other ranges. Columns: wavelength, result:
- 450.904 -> 25.28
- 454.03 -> 23.04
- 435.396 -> 21.27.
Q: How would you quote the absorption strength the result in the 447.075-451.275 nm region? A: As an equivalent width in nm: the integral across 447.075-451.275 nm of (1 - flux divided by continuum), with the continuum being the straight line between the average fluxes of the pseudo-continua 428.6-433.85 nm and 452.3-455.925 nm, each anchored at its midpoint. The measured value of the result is -0.27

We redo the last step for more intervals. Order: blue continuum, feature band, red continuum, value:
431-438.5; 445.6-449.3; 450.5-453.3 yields -0.10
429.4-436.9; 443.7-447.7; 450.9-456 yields -0.15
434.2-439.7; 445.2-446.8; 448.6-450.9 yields -0.04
